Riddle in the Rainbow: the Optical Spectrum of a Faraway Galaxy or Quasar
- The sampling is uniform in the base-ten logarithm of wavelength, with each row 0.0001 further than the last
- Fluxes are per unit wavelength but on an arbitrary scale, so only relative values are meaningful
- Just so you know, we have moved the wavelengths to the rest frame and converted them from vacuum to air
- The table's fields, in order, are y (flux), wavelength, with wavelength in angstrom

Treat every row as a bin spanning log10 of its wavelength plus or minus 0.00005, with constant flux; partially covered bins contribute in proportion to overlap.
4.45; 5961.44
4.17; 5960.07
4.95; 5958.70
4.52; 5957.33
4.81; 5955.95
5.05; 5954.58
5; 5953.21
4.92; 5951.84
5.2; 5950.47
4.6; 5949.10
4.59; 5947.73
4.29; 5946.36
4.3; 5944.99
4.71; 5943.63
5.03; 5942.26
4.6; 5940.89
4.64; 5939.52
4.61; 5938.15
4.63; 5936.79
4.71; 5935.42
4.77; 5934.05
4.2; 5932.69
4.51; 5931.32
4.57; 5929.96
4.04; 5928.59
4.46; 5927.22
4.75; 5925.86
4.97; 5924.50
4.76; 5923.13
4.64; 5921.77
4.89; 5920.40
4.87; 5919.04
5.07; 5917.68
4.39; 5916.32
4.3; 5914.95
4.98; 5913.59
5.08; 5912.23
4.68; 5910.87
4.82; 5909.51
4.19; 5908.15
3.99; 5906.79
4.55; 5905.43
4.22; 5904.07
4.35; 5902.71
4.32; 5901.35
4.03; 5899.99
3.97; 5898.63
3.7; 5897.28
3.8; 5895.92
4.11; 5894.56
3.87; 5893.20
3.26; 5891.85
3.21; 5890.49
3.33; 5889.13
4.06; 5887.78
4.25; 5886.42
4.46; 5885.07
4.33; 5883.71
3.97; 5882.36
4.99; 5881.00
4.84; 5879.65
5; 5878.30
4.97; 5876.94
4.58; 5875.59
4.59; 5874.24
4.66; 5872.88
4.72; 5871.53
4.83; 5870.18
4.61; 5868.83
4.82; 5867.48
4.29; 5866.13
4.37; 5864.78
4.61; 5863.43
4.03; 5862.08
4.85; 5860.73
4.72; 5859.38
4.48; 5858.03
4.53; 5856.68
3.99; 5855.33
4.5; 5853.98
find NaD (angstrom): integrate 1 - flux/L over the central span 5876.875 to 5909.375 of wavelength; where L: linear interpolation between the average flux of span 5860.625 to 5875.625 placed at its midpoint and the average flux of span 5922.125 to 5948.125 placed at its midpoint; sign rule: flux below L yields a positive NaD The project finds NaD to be 3.0 angstrom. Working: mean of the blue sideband 4.57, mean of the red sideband 4.59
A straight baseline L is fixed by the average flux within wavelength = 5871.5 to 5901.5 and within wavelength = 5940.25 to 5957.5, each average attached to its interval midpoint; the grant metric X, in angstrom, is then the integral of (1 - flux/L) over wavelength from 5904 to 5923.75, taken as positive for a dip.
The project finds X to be -0.9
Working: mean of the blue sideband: 4.2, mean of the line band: 4.64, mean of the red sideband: 4.75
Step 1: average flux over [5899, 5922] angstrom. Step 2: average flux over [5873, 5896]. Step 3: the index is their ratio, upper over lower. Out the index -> 1.07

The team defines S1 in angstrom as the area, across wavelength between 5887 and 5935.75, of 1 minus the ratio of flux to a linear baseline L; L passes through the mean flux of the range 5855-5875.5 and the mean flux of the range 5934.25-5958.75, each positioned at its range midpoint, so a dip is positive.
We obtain 3.2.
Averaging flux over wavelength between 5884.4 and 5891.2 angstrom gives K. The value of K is 3.86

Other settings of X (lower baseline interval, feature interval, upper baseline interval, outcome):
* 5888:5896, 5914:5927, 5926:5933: -1.64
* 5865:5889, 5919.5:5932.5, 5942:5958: 0.20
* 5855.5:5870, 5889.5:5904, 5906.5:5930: 2.31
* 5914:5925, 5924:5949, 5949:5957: 1.35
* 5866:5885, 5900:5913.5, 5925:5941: 0.38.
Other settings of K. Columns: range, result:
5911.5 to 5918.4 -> 4.77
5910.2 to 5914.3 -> 4.91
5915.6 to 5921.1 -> 4.8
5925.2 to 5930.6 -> 4.45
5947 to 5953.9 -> 4.86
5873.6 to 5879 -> 4.79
